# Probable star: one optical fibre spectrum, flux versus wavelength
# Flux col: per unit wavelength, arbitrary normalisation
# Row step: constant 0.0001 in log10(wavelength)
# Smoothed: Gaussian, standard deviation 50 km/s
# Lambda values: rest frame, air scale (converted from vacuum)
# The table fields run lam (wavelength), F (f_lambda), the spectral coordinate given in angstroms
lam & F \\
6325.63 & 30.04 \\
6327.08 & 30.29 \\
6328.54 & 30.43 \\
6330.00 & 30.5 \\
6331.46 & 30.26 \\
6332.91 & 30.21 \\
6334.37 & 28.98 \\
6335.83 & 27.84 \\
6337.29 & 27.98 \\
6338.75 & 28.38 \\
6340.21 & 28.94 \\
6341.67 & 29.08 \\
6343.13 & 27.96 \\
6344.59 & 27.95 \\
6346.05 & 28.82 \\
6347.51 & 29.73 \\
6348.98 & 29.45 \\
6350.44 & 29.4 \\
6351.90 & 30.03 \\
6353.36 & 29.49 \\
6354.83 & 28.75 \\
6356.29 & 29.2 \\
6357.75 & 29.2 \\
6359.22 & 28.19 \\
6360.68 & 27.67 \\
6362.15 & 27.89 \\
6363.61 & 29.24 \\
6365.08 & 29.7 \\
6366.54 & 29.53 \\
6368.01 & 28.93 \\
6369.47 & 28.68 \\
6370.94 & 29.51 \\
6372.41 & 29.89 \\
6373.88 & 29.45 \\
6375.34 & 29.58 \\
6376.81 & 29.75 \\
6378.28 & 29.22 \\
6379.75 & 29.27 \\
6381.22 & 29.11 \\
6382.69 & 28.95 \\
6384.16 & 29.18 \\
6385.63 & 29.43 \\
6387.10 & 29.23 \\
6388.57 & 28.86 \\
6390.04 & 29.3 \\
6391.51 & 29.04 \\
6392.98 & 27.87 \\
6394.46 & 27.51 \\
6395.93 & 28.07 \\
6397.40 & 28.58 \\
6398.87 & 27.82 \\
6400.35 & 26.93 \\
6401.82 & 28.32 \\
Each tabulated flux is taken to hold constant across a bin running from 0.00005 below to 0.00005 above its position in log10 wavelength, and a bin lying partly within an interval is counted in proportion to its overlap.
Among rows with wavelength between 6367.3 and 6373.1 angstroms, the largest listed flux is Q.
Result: 29.89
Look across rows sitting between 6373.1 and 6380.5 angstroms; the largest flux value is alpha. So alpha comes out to 29.75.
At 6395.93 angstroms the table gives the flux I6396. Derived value 28.07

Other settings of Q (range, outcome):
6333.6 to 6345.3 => 29.08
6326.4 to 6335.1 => 30.5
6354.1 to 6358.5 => 29.2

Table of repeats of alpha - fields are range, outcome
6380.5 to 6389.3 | 29.43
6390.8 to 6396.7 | 29.04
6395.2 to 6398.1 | 28.58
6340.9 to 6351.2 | 29.73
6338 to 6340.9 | 28.94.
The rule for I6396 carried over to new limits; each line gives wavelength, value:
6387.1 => 29.23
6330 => 30.5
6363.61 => 29.24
